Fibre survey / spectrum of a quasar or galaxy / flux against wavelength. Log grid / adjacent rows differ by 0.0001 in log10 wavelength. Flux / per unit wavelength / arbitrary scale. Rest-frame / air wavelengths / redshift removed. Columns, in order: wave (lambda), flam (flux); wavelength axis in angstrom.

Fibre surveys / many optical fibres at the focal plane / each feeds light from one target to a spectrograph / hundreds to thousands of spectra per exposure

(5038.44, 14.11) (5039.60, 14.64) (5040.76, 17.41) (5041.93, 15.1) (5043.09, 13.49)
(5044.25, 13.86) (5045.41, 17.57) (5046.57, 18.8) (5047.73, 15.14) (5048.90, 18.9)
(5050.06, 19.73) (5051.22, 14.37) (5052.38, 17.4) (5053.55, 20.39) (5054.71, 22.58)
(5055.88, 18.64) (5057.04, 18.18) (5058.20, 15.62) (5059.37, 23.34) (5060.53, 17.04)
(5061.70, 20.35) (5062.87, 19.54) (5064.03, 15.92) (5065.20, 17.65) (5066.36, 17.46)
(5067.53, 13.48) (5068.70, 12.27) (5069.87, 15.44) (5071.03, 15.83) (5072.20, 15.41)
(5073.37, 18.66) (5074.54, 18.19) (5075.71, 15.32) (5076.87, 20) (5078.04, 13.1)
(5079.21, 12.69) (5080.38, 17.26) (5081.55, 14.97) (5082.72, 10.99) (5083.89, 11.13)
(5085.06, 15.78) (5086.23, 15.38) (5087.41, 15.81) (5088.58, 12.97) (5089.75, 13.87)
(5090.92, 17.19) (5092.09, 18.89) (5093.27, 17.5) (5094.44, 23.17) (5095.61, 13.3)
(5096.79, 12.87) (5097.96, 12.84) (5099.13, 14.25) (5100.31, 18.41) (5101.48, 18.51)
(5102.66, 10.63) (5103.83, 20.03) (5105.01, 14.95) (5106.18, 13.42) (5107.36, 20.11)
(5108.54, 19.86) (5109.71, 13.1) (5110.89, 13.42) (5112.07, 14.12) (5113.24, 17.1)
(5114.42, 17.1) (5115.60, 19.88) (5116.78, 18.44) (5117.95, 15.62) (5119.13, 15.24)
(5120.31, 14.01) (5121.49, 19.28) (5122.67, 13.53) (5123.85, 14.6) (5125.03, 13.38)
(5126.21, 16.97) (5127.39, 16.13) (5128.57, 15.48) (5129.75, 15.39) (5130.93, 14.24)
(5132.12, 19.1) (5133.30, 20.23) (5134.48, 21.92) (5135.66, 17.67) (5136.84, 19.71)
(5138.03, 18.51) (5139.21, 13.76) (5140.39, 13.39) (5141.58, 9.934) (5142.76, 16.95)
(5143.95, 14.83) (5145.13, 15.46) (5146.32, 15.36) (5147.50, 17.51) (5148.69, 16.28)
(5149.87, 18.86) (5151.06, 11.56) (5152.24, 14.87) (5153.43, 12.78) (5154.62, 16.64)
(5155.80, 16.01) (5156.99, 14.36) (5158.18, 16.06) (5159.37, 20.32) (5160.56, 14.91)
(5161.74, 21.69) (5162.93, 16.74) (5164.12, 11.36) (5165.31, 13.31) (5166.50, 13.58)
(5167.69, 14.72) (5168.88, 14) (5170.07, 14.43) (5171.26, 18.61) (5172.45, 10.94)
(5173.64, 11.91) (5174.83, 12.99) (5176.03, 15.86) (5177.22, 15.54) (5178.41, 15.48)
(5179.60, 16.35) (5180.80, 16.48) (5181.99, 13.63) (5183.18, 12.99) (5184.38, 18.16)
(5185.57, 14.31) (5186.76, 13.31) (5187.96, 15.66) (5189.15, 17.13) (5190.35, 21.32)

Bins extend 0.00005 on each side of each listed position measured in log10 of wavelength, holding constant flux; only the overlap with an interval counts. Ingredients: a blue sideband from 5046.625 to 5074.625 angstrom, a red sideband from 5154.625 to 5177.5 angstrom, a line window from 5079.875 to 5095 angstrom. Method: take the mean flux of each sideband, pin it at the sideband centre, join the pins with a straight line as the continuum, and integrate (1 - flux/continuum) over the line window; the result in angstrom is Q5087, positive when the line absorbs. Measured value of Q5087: 1.1 angstrom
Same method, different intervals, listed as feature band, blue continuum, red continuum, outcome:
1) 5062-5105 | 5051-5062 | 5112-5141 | 5.4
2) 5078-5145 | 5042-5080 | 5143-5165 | 2.1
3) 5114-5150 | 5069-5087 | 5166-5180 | -3.7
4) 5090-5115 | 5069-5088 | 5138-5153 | -1.6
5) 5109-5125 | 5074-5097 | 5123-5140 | 0.7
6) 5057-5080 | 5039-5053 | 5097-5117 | -0.6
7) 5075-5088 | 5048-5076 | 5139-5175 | 1.7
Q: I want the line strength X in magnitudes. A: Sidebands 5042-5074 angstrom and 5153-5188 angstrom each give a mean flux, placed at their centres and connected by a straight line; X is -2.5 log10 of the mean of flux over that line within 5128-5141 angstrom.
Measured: -0.09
